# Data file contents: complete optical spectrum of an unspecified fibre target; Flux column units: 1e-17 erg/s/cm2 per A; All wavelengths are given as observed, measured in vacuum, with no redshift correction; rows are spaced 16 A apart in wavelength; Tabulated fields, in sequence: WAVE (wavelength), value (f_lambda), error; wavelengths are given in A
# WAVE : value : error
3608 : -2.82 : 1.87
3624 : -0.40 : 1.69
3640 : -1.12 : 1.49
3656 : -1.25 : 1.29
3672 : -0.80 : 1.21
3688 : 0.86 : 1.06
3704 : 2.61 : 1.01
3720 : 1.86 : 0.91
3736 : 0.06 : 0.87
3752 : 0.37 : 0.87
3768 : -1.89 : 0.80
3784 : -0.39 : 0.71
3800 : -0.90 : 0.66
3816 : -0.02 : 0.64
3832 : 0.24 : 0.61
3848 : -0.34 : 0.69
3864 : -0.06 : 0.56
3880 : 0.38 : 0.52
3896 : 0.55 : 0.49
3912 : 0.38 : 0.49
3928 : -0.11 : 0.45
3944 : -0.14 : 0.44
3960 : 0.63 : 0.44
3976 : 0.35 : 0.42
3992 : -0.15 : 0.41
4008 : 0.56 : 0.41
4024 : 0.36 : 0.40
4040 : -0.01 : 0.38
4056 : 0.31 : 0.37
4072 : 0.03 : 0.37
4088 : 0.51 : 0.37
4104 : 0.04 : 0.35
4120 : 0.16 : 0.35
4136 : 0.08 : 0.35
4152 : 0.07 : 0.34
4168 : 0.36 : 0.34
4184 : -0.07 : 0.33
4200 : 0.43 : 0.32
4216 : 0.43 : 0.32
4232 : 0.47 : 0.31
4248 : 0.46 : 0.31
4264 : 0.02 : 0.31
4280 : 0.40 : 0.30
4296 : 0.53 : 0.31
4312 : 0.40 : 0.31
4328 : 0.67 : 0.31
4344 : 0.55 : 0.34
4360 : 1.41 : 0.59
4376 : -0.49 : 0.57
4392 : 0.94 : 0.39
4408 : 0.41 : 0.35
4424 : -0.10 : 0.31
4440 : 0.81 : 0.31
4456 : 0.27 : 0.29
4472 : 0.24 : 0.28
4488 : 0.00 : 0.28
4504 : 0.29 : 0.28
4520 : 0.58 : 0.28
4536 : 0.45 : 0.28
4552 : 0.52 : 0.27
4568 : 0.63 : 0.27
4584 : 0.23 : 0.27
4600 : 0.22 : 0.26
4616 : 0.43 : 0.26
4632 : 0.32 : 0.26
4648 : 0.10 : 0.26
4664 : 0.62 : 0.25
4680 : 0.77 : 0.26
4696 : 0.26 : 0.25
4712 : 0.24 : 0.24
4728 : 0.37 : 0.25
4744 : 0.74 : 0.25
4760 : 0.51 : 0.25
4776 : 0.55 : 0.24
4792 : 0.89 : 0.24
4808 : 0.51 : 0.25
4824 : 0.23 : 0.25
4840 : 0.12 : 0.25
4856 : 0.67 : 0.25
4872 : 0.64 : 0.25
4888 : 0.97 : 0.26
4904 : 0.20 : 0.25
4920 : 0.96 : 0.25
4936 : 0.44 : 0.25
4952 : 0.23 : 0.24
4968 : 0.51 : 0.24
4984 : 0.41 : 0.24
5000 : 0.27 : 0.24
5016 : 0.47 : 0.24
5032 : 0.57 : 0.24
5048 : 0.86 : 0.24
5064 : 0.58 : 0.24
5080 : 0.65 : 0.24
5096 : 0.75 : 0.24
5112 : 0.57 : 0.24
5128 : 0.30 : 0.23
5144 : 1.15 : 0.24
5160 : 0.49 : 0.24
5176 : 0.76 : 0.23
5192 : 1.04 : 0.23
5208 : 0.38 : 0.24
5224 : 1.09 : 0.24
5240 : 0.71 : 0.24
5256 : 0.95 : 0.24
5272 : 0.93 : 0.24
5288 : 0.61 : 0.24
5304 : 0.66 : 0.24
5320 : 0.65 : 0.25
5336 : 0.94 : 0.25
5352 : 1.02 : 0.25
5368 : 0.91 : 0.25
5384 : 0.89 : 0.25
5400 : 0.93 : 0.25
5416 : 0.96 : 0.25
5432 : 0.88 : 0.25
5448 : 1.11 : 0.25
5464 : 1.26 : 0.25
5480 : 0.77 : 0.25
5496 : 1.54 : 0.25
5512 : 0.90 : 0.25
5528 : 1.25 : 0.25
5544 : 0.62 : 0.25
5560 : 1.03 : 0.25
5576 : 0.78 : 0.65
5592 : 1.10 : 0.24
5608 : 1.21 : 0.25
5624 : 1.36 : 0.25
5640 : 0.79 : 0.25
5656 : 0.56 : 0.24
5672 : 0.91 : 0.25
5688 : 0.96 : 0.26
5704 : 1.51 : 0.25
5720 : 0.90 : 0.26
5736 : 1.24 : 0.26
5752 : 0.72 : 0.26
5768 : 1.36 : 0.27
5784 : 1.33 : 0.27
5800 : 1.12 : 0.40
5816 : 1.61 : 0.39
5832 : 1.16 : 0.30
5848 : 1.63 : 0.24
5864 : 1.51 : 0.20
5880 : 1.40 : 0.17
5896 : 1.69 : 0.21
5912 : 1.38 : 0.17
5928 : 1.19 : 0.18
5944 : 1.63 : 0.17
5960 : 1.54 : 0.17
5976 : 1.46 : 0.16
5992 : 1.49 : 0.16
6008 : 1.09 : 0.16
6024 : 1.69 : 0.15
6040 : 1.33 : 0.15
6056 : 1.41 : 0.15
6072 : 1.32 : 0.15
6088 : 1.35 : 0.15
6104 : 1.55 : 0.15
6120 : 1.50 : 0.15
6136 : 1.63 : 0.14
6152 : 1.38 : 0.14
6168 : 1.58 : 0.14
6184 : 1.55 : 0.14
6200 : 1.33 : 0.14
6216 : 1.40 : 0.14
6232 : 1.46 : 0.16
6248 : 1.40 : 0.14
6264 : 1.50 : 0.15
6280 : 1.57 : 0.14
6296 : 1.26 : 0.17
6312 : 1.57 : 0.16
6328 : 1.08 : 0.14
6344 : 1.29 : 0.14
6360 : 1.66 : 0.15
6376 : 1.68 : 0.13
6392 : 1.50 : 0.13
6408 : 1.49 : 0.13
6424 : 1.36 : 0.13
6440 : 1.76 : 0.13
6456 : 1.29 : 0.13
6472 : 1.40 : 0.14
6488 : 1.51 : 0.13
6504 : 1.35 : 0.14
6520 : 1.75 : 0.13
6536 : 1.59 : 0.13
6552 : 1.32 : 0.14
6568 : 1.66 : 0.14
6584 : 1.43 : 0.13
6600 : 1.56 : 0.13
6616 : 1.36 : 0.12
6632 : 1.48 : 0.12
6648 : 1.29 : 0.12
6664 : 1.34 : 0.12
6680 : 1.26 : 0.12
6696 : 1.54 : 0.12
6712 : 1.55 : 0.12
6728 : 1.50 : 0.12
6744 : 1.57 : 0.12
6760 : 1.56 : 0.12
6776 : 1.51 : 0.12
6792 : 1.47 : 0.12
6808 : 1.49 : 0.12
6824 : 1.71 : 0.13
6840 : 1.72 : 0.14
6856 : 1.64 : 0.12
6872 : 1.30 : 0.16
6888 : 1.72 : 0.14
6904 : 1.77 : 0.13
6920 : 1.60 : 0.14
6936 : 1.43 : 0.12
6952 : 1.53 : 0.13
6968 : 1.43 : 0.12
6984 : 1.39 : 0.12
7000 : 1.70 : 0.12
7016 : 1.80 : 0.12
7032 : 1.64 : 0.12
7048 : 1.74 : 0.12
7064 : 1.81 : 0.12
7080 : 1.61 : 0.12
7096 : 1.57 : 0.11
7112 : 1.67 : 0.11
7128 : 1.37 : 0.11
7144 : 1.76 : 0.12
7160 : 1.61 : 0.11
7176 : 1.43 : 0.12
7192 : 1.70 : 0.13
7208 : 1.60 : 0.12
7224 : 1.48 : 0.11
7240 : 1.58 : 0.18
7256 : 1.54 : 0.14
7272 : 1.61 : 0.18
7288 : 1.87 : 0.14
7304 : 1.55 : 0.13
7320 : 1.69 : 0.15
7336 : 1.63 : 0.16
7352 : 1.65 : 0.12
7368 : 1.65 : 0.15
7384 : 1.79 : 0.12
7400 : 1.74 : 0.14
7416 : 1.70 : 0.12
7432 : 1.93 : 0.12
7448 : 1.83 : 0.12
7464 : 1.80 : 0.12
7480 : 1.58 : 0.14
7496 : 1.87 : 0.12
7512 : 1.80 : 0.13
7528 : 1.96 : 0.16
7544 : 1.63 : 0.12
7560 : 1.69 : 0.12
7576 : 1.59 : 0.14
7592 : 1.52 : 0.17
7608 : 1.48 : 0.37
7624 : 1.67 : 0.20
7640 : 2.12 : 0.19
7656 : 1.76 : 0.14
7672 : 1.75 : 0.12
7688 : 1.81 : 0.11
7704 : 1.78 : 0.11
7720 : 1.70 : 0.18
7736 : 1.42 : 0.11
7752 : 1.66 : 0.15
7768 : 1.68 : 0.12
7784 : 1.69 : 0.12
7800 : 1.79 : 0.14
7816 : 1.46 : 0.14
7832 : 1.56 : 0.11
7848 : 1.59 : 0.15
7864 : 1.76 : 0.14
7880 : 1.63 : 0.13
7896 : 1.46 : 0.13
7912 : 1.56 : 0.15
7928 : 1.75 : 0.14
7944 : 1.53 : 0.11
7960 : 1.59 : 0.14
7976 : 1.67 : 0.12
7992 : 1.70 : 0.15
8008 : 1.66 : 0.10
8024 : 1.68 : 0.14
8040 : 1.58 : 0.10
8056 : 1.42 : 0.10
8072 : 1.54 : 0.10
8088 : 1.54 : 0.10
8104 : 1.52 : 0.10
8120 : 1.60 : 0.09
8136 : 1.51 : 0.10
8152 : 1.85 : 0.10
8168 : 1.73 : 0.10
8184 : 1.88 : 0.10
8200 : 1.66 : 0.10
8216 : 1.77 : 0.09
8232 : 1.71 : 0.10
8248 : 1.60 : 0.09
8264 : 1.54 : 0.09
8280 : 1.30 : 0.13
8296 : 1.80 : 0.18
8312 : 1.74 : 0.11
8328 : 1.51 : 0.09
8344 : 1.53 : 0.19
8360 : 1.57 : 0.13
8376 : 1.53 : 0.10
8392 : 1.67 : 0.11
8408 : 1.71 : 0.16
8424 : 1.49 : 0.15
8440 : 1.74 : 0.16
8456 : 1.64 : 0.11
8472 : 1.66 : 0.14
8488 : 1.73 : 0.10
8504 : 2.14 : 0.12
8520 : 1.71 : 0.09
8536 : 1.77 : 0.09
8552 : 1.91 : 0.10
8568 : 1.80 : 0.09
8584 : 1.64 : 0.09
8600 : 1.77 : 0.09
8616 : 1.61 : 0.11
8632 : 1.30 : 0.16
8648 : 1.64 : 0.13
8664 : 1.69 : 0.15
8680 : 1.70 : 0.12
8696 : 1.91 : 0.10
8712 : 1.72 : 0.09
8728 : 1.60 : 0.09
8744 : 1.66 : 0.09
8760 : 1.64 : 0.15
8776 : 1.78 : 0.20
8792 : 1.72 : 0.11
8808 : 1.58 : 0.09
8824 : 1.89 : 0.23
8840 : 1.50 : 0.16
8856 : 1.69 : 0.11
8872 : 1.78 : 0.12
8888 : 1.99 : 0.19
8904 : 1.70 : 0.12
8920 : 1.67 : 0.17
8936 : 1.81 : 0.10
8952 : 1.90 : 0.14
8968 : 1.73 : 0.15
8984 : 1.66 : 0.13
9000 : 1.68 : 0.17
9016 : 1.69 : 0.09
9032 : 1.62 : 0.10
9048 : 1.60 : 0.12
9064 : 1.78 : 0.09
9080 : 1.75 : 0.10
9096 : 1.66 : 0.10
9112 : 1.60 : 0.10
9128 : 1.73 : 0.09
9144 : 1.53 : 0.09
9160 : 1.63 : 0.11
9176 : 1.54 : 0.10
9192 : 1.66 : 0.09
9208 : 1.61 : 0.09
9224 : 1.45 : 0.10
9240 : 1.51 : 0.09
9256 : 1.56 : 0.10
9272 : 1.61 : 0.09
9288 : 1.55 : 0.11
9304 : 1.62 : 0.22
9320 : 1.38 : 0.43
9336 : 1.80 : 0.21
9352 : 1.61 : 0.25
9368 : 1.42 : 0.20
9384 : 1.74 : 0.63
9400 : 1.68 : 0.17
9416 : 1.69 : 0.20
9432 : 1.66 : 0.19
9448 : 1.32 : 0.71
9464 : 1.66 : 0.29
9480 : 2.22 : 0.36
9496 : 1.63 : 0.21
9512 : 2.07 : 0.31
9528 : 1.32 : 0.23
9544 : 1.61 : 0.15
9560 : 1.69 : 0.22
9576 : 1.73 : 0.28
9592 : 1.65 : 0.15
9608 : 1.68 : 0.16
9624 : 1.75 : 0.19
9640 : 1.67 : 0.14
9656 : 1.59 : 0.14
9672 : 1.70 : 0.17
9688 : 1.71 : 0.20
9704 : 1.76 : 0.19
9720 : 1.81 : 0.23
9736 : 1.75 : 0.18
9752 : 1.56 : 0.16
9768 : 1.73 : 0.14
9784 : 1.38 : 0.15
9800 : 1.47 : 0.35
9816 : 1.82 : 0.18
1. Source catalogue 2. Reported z 0.29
